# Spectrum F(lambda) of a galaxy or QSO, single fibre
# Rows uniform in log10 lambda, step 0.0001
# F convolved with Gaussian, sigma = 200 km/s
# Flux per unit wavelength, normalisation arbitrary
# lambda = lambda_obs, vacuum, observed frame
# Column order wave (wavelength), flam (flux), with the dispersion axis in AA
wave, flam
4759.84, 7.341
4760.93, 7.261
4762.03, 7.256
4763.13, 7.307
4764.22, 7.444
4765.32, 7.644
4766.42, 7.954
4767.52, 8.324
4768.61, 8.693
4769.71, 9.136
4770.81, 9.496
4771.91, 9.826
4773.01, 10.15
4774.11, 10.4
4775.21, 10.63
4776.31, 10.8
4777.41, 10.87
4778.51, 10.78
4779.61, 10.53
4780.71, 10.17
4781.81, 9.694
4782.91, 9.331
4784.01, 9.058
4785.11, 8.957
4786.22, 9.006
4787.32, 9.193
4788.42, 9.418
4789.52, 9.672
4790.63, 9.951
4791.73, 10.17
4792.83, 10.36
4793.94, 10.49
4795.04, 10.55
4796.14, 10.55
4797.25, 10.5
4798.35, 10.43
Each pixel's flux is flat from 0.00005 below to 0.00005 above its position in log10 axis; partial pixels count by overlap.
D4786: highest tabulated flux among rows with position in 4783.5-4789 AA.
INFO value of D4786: 9.418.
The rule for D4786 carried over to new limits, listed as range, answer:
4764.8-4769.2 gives 8.693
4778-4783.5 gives 10.78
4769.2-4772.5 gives 9.826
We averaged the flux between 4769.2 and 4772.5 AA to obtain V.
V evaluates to 9.49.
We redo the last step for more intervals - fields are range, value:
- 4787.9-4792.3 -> 9.81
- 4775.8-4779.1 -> 10.8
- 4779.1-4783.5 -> 9.93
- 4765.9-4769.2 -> 8.35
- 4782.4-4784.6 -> 9.2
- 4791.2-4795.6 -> 10.4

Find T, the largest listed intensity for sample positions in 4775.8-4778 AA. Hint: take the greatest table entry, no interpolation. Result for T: 10.87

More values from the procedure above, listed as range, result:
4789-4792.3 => 10.17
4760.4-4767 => 7.954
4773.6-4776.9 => 10.8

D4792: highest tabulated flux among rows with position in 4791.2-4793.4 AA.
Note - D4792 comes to 10.36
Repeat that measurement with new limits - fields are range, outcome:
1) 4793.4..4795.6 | 10.55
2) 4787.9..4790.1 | 9.672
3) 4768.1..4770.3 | 9.136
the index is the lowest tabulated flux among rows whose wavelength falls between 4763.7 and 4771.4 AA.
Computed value 7.444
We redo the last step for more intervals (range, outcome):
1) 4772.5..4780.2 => 10.15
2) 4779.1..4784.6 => 9.058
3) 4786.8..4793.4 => 9.193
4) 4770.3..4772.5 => 9.496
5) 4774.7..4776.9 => 10.63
